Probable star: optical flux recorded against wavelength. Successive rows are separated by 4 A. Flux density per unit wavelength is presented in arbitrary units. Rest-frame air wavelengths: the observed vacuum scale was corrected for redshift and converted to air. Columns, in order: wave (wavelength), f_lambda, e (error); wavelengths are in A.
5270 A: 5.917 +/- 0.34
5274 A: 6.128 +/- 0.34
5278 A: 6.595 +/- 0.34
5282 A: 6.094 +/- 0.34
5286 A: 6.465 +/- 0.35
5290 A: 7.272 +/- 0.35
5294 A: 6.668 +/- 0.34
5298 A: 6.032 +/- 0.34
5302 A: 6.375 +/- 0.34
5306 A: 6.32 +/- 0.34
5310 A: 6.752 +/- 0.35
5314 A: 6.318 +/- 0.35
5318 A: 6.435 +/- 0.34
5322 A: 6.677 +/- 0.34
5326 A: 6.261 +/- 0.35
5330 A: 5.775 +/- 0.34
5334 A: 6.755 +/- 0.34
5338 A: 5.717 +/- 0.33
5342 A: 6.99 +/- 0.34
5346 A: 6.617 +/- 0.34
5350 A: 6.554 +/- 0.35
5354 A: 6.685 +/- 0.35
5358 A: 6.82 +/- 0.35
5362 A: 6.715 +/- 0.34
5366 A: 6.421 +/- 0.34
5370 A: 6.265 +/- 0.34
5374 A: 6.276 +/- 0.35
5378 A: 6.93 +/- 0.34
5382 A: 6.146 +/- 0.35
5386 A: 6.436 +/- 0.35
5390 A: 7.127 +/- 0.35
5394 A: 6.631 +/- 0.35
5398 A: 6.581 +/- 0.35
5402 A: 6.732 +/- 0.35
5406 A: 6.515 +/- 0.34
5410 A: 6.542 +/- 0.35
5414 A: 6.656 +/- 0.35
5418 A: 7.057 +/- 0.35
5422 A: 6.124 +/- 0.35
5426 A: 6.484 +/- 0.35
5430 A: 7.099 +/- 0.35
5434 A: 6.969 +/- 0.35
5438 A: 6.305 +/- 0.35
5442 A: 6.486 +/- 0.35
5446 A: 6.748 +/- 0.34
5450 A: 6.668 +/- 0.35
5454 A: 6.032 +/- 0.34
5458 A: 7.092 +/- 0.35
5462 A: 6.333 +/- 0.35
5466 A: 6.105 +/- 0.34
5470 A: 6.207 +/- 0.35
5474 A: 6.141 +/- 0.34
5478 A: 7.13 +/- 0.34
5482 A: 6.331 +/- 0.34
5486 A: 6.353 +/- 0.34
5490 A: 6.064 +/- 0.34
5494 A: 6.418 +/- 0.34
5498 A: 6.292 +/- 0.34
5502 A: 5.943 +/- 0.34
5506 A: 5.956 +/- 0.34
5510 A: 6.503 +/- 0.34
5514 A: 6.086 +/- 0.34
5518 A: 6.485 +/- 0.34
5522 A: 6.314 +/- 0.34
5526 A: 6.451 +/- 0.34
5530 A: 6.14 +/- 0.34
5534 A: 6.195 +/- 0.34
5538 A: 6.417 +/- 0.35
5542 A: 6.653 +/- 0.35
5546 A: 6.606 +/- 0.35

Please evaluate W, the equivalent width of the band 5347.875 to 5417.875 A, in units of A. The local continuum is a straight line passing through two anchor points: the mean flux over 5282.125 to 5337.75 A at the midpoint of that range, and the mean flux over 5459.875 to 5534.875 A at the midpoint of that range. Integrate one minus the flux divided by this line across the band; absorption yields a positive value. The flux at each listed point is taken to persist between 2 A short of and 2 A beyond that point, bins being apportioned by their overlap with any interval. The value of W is -2.5 A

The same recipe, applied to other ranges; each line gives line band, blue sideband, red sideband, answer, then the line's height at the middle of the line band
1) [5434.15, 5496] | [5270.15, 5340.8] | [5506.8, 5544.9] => -0.8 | 6.36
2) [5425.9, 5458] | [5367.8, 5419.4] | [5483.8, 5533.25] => -0.9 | 6.45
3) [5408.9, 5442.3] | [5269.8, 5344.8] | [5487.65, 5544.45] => -1.6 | 6.34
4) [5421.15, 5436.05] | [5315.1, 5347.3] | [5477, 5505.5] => -0.9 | 6.35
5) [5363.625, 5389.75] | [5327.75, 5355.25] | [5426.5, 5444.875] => 0.3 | 6.53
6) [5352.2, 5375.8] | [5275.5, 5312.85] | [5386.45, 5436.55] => 0.3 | 6.62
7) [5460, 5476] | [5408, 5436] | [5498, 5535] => 0.7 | 6.48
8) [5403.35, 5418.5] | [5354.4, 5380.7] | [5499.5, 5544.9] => -0.4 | 6.49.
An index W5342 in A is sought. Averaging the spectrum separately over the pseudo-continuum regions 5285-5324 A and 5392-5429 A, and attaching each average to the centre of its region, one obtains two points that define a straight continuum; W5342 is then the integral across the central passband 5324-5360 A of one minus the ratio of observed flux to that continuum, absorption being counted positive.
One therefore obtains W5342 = 0.5 A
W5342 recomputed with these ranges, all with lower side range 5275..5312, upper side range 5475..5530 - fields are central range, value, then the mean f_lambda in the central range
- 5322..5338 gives 0.5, 6.25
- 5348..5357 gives -0.3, 6.64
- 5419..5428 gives 0.0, 6.39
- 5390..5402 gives -0.6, 6.71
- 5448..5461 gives -0.4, 6.58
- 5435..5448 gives -0.4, 6.55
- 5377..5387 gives -0.1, 6.47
